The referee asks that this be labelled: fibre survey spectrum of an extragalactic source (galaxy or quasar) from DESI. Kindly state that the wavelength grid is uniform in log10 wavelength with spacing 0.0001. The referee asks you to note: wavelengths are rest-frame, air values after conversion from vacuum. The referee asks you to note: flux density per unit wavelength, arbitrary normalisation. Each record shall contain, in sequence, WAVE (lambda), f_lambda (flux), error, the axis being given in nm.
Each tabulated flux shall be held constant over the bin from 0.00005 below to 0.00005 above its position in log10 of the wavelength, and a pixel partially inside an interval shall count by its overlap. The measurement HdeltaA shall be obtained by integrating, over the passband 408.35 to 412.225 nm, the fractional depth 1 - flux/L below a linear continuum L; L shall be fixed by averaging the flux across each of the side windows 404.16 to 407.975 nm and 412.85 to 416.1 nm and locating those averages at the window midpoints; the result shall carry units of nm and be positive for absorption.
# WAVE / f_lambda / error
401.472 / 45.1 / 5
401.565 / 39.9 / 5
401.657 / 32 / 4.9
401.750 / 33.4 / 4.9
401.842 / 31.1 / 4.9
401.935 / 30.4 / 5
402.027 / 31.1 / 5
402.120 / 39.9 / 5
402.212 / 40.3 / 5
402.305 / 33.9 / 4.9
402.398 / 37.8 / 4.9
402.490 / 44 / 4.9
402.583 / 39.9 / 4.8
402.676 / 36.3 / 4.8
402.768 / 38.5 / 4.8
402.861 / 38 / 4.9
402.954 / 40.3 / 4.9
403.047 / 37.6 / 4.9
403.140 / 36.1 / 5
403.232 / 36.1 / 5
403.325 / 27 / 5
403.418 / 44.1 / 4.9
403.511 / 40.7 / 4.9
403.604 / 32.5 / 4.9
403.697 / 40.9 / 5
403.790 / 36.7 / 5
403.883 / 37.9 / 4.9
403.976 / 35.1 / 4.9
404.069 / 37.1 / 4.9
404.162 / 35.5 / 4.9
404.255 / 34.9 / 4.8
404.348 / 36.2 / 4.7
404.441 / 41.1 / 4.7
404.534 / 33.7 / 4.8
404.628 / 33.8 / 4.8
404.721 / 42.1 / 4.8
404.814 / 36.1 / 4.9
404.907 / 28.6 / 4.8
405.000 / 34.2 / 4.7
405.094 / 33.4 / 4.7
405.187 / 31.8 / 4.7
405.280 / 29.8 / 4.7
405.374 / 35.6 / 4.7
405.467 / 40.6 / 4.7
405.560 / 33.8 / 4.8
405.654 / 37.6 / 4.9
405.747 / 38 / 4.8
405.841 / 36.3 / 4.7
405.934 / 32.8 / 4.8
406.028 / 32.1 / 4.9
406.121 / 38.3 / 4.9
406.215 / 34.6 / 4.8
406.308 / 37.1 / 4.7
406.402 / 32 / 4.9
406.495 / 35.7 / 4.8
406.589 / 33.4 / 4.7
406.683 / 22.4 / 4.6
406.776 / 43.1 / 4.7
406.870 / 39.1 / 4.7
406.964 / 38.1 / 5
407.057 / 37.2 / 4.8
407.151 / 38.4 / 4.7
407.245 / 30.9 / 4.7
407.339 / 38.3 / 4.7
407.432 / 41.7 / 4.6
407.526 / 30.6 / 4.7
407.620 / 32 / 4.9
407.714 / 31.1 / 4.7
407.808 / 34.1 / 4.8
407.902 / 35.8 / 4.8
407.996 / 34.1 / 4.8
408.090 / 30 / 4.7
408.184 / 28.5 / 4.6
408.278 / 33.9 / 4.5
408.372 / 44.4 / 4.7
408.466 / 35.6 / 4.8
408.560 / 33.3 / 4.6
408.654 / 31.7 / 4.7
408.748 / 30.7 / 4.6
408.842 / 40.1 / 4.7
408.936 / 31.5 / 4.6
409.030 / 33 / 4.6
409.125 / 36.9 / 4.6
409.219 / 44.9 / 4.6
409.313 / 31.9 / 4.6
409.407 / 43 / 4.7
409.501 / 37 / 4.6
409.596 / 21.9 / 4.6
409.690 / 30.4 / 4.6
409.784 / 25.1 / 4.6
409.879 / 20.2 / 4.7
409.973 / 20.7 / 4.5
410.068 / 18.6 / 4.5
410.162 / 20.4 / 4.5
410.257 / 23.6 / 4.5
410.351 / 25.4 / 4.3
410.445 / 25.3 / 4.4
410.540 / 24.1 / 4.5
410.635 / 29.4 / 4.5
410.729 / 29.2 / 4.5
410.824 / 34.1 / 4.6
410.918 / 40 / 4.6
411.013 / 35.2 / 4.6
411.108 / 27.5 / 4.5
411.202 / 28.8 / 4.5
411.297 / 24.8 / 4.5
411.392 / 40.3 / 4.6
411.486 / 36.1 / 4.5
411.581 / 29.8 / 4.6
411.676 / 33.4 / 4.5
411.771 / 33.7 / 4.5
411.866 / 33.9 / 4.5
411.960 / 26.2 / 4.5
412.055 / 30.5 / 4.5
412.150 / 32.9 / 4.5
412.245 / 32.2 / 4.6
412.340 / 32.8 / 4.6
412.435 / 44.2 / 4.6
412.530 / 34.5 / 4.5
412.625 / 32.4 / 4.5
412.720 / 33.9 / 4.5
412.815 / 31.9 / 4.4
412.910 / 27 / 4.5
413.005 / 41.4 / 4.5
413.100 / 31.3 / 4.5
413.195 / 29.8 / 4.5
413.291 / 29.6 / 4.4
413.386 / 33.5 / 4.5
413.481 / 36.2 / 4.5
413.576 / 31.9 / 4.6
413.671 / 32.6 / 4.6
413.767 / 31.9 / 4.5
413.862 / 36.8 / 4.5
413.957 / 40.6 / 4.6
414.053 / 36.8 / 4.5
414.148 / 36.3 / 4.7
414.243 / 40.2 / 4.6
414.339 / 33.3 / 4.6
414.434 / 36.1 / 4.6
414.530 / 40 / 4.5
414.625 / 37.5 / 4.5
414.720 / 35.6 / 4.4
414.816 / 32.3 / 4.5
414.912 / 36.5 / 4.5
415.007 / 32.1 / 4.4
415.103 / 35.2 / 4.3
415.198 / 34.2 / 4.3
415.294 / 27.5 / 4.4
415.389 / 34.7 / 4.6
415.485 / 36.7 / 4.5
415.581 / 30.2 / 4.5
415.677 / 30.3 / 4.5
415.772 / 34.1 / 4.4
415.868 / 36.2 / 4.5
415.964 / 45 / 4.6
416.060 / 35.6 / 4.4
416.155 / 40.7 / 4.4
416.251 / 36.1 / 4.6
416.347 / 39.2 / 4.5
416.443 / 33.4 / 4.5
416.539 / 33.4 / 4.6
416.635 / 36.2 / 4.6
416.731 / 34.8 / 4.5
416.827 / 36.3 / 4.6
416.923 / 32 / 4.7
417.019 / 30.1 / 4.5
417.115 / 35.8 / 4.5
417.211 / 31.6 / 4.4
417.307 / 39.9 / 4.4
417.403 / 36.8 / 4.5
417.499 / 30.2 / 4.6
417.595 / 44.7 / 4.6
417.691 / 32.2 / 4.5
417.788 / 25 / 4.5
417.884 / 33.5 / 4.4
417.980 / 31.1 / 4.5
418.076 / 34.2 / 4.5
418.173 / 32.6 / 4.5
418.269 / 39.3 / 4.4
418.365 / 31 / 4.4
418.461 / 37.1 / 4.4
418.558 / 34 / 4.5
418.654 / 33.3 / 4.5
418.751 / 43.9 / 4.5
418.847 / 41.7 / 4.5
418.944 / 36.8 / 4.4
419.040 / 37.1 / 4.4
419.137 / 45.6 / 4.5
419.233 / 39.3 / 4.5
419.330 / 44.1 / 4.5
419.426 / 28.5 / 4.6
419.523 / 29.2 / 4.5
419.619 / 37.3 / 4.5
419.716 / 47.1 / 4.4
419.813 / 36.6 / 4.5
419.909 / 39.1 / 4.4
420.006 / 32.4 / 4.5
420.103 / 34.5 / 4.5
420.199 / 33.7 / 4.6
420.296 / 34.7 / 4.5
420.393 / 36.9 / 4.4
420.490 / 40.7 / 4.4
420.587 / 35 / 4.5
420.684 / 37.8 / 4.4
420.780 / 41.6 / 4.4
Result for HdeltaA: 0.43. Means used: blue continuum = 35.2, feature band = 31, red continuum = 34.7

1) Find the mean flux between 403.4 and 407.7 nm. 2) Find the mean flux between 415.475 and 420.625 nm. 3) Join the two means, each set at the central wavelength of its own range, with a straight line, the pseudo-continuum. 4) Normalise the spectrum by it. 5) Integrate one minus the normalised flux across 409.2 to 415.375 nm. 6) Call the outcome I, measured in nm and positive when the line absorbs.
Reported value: 0.62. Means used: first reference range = 35.7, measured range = 32.2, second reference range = 35.9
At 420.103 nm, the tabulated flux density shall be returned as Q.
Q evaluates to 34.5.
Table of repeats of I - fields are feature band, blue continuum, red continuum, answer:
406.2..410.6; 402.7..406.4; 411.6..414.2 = 0.33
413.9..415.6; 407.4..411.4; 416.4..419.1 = -0.09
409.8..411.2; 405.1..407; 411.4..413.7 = 0.29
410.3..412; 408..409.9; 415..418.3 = 0.14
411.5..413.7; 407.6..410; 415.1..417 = 0.07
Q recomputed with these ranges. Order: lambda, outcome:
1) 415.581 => 30.2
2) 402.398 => 37.8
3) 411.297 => 24.8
